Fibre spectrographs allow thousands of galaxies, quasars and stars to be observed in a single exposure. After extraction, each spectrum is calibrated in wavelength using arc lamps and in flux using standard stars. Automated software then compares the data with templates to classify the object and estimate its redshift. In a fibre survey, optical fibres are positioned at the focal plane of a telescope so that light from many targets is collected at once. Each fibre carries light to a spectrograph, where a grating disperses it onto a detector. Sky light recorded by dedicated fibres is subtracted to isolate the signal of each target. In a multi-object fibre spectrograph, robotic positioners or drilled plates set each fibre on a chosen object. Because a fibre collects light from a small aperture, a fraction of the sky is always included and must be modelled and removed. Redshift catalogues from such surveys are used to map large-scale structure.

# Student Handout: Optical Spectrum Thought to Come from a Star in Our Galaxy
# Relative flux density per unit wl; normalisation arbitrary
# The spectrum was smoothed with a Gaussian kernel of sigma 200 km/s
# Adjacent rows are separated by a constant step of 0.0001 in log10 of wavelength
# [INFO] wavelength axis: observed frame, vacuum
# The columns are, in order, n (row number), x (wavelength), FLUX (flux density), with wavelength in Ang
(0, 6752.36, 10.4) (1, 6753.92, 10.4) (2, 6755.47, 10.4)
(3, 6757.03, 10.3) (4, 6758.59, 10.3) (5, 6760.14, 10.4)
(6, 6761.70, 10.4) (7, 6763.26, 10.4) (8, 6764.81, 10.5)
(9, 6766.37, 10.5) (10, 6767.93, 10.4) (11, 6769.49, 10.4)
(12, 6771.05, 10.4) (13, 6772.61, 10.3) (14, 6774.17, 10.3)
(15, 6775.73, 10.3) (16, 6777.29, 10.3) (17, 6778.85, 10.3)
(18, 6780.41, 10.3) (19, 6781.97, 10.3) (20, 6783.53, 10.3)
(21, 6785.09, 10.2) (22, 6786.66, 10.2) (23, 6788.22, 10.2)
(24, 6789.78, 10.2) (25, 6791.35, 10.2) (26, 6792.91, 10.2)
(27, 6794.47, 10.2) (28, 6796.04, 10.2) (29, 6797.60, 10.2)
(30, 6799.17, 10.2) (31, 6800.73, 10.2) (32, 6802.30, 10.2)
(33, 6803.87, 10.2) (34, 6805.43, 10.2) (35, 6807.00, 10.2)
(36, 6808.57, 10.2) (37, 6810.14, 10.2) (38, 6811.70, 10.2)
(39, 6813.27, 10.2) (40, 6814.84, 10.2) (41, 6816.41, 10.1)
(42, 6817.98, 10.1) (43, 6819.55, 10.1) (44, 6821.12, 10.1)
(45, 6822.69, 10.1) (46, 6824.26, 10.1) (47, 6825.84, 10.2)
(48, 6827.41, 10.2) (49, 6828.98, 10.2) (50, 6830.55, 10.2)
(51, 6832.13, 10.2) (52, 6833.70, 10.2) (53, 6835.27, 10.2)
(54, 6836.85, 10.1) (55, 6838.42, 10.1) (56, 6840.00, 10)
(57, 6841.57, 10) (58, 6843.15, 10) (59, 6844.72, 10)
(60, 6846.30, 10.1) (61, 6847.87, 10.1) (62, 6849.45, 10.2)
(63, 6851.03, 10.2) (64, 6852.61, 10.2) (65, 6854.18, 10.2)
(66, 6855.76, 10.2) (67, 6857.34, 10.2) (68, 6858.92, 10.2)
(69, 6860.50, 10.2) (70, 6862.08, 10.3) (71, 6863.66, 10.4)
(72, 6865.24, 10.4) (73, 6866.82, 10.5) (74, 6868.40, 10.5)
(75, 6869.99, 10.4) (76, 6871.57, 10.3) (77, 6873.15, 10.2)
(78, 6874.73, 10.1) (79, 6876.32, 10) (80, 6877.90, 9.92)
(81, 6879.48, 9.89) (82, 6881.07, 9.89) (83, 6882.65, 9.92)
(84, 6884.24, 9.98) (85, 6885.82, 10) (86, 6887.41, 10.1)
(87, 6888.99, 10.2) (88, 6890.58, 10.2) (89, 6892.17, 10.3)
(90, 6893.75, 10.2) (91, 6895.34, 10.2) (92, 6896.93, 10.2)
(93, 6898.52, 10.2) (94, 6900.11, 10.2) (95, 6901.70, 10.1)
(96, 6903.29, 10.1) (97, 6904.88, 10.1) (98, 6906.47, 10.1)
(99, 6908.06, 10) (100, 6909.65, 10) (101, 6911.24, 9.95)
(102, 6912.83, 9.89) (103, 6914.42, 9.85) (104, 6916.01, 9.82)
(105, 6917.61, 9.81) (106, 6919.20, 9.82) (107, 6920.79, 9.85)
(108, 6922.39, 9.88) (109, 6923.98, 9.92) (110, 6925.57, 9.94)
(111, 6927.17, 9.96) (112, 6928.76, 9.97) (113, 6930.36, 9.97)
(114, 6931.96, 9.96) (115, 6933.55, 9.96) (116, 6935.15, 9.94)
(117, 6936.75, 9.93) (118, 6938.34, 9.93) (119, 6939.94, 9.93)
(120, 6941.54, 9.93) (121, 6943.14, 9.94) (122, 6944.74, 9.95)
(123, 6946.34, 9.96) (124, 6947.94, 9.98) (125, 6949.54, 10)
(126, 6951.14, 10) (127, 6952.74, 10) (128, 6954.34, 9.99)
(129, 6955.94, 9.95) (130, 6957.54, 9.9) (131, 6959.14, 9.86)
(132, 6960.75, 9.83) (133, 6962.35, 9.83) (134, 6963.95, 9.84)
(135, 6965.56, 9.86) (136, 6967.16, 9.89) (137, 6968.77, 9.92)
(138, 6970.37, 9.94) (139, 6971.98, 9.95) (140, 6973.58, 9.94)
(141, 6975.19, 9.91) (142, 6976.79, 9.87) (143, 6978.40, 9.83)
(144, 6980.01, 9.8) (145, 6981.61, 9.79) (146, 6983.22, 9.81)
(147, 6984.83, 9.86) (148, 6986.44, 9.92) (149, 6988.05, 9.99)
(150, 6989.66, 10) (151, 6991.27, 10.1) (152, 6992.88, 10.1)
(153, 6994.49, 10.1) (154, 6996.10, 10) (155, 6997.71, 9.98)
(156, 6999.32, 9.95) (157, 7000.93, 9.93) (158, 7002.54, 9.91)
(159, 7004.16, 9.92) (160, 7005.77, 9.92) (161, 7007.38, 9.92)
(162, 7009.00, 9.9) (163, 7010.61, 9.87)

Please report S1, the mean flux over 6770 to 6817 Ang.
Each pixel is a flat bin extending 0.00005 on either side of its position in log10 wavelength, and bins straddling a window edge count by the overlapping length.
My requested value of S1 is 10.2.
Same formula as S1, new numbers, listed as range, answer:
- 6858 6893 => 10.2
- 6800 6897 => 10.2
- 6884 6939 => 10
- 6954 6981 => 9.89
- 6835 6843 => 10.1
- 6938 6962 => 9.94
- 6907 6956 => 9.94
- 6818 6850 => 10.1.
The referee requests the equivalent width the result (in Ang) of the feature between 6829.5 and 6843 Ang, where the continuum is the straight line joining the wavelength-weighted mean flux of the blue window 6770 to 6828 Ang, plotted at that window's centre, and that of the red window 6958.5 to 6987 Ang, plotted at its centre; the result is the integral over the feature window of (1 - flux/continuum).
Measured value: 0.0 Ang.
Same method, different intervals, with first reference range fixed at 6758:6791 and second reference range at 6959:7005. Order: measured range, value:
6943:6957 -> 0.0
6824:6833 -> 0.0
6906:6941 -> 0.4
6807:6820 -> 0.1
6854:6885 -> -0.1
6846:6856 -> 0.0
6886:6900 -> -0.1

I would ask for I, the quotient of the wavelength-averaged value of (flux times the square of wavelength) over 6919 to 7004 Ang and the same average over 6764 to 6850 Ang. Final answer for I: 1.0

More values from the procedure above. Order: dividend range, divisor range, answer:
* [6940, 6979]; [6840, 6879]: 1.00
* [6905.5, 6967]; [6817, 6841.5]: 1.01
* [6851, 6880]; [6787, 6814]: 1.02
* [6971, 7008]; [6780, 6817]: 1.03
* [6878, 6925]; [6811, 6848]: 1.01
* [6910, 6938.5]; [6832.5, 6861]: 1.00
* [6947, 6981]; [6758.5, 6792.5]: 1.01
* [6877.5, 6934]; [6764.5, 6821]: 1.01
